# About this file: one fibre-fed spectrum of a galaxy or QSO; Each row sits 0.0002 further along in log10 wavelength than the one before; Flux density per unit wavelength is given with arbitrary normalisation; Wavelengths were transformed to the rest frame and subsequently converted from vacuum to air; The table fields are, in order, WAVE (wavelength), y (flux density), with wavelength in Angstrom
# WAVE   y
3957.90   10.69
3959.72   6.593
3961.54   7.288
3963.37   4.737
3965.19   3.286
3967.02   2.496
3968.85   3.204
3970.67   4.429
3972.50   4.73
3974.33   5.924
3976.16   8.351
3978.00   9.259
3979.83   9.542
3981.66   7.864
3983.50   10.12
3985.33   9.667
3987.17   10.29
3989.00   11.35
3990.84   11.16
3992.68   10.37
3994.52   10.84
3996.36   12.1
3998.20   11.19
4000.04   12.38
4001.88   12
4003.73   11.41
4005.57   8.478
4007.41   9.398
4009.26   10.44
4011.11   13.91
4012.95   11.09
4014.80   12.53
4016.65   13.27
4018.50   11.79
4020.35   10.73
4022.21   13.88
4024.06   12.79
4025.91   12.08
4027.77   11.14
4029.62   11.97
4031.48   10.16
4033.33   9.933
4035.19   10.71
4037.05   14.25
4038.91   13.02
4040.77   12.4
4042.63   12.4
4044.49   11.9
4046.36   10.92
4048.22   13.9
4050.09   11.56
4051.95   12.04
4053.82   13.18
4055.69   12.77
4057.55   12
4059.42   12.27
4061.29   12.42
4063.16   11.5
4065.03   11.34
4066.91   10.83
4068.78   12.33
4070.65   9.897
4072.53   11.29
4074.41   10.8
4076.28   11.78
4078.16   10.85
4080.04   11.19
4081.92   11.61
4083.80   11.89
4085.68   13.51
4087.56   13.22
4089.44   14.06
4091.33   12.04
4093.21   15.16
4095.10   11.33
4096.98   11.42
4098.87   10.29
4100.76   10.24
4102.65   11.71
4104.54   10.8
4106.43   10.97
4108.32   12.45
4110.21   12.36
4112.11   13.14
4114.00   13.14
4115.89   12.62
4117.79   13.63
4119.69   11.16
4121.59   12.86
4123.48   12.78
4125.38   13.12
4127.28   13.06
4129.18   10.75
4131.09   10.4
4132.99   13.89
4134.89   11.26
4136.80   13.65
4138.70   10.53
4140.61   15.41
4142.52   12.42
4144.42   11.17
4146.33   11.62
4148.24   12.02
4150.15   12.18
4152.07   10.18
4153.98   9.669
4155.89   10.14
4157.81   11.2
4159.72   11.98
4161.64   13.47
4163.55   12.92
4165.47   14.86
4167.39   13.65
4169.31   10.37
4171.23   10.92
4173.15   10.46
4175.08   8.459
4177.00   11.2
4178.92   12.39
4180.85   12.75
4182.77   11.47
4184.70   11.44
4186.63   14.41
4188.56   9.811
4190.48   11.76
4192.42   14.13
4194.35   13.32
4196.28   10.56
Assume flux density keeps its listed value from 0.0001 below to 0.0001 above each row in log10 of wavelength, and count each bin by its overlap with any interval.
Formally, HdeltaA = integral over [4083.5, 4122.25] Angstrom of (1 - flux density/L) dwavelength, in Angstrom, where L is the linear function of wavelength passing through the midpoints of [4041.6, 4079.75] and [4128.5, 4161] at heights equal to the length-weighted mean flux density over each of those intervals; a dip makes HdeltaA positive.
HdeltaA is -1.8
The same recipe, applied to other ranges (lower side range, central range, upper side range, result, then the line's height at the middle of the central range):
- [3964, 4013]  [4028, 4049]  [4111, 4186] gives -4.1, 9.97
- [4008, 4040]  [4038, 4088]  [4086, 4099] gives 1.7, 12.4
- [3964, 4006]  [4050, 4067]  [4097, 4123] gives -2.3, 10.6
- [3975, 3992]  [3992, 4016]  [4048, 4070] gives -2.2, 10.3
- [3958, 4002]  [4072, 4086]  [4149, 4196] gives -2.0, 10.1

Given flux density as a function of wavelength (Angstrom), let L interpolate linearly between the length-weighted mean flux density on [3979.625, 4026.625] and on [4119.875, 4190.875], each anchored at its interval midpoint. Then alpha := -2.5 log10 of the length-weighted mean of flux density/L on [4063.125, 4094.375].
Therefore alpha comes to -0.04 mag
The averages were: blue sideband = 11.2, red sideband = 11.9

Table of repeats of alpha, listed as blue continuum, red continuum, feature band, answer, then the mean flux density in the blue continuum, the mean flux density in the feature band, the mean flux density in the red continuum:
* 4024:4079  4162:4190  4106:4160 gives -0.02 mag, 11.8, 12.1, 11.8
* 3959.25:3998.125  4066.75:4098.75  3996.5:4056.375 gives -0.22 mag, 7.88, 11.9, 11.9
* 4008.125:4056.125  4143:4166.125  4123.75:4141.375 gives -0.05 mag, 12.1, 12.4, 11.8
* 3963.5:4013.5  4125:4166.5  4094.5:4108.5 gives 0.01 mag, 9.01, 11.1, 12.1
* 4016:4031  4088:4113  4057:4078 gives 0.06 mag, 12.1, 11.5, 12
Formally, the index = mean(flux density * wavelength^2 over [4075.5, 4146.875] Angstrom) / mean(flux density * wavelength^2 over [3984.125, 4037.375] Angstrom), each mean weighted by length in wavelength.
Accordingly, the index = 1.13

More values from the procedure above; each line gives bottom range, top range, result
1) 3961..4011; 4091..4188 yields 1.48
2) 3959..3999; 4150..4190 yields 1.60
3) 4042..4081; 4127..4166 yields 1.06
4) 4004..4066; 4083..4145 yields 1.08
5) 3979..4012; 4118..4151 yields 1.23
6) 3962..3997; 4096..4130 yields 1.64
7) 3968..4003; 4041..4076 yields 1.33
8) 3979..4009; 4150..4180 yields 1.19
